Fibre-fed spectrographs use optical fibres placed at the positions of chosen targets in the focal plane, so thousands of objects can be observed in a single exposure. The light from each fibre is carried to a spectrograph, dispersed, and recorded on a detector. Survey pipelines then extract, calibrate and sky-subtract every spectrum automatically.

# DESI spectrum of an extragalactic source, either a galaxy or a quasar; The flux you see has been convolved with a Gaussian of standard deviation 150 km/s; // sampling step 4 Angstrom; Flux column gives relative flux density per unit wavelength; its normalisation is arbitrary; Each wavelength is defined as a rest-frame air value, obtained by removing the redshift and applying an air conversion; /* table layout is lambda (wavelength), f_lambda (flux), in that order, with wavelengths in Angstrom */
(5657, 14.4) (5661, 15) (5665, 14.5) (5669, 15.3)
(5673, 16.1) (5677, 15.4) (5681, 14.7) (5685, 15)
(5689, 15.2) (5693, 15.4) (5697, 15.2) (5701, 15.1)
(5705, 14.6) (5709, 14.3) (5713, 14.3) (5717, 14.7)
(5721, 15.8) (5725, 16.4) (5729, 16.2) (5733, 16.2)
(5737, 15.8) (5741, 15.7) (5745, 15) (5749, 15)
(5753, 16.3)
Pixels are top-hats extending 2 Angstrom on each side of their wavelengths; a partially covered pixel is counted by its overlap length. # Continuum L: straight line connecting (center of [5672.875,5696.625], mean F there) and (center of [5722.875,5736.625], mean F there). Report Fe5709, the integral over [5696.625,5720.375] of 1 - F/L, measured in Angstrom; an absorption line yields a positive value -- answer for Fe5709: 1.5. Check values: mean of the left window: 15.2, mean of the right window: 16.2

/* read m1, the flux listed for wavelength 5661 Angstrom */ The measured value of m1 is 15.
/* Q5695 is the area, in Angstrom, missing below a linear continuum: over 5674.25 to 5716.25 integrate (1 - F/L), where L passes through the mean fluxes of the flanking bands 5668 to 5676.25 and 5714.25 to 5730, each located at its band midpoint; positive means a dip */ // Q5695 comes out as 2.03 Angstrom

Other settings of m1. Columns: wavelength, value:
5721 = 15.8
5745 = 15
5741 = 15.7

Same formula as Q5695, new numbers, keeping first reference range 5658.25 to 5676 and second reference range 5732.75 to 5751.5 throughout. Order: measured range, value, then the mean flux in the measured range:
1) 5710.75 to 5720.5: 0.44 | 14.7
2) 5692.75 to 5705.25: 0.19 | 15.1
